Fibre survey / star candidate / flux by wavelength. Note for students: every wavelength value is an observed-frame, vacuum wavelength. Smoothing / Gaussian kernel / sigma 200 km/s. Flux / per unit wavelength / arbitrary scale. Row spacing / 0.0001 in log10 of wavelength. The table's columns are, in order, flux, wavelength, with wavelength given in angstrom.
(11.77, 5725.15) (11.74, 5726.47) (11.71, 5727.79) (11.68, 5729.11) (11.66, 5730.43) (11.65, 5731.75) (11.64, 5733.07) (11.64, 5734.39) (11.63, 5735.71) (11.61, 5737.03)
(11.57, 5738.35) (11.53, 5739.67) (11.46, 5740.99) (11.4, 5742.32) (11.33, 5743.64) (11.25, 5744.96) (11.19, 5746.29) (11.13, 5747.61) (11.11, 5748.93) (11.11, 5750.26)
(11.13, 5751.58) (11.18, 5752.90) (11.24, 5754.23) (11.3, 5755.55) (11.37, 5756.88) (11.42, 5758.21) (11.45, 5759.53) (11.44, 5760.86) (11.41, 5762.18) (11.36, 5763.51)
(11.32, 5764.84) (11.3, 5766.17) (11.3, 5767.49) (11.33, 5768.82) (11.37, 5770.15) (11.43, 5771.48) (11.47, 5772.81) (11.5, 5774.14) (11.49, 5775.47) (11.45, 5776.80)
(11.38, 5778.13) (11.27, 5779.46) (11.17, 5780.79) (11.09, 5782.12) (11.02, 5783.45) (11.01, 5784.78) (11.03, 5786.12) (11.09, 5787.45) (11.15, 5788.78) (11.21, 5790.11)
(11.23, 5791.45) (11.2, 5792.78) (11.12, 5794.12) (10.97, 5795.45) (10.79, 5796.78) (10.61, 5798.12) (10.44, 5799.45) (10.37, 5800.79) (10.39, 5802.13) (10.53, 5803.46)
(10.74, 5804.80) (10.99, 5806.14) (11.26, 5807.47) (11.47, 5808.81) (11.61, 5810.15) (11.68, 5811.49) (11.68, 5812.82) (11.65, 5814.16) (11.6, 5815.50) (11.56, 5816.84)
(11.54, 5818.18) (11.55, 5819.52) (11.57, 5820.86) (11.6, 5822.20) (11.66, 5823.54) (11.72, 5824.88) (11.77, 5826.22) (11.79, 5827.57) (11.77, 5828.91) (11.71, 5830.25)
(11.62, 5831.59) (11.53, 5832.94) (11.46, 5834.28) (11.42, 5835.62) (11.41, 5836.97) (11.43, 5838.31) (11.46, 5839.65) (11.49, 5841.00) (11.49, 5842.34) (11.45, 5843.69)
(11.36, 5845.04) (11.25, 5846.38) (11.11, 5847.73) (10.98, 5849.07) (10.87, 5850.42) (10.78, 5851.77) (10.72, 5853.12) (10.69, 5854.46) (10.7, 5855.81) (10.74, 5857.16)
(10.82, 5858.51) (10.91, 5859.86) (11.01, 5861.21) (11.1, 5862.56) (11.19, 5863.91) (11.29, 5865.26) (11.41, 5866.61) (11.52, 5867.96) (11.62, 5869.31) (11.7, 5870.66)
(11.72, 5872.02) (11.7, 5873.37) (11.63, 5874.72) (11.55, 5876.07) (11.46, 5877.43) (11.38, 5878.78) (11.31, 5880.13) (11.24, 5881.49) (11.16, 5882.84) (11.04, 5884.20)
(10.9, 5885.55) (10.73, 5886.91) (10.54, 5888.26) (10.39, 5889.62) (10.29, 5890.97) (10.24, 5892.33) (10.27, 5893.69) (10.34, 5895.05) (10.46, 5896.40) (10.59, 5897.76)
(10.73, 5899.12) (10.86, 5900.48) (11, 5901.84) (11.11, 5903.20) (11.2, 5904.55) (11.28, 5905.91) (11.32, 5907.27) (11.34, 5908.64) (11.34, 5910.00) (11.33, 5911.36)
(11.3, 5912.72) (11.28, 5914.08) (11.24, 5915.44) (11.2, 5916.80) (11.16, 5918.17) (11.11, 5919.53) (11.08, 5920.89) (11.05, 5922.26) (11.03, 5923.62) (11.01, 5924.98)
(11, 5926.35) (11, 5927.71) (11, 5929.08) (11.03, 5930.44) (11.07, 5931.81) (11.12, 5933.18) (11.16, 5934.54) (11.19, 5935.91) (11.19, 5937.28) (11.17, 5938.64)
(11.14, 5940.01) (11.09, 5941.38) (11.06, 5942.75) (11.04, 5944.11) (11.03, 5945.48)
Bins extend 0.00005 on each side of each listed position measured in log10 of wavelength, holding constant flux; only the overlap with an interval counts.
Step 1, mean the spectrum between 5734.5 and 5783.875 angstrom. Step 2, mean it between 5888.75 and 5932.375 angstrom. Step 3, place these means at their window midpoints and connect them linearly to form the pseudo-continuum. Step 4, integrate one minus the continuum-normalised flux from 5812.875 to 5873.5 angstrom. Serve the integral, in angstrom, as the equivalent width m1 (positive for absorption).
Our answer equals -1.3 angstrom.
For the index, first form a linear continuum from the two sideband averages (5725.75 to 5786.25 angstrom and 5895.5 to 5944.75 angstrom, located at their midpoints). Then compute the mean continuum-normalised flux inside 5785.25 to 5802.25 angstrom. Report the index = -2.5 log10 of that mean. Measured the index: 0.04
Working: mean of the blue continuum 11.4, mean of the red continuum 11.1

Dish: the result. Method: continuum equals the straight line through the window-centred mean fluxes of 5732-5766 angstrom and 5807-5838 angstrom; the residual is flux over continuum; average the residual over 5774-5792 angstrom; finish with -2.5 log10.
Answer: 0.02 mag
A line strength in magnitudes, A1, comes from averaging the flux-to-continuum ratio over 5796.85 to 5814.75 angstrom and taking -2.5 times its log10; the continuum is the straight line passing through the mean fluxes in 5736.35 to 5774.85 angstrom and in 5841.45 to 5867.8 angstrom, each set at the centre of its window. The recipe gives 0.02 mag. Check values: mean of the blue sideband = 11.3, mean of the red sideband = 11.1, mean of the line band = 11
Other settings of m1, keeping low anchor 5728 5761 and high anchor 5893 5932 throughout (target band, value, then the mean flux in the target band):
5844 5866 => 0.35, 11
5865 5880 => -0.58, 11.5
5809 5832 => -0.85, 11.6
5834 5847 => -0.27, 11.4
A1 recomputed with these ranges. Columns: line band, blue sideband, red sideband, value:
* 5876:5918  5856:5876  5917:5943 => 0.02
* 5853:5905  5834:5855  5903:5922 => 0.02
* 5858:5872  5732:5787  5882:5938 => -0.02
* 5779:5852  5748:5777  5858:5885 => 0.01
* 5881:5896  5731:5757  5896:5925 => 0.05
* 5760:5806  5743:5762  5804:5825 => 0.02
